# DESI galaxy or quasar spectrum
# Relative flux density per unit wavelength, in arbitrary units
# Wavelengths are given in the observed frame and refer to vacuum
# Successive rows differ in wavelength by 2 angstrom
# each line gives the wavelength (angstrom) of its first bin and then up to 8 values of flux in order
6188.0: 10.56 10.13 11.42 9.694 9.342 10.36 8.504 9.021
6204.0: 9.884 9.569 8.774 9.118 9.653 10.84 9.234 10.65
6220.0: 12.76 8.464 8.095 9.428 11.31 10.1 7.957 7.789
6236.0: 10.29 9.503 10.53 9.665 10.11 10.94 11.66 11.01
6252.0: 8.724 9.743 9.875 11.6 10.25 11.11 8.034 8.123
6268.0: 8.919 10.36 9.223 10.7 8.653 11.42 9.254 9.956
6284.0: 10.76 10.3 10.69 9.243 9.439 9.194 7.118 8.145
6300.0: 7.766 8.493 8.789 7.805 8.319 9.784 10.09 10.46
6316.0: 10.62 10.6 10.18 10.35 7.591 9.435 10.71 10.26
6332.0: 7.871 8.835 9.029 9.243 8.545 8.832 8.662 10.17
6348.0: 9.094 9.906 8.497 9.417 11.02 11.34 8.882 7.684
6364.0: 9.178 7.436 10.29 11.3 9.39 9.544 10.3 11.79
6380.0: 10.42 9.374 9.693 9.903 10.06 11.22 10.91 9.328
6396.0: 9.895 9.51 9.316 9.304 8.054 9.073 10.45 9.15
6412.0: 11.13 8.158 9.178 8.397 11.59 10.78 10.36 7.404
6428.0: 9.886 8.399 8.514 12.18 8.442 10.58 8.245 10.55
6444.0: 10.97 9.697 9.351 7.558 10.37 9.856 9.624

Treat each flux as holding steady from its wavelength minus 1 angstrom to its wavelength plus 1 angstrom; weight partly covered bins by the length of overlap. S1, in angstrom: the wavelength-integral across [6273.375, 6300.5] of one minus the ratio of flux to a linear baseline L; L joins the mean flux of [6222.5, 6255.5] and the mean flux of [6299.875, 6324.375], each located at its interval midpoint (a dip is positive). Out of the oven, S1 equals 0.12 angstrom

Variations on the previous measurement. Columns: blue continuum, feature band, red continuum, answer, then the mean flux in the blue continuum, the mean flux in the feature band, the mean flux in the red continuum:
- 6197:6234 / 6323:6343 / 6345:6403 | 1.46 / 9.6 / 9.04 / 9.8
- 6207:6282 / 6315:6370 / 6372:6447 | 2.07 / 9.84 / 9.43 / 9.77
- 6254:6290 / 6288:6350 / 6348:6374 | 3.28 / 9.93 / 9.19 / 9.51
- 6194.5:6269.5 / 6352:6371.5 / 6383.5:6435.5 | 0.29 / 9.76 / 9.55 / 9.67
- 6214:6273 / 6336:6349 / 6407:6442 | 0.85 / 9.86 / 9.09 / 9.61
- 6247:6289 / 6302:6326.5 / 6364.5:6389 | 1.28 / 10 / 9.46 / 9.94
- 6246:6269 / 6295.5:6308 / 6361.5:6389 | 2.29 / 9.96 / 8.08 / 9.78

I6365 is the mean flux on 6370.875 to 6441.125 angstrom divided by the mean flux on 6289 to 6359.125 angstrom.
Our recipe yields 1.0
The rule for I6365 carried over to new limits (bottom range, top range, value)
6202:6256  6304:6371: 0.96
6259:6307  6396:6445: 1.03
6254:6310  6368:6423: 1.05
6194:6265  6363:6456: 0.99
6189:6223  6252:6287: 1.00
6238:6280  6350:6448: 0.97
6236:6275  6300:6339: 0.93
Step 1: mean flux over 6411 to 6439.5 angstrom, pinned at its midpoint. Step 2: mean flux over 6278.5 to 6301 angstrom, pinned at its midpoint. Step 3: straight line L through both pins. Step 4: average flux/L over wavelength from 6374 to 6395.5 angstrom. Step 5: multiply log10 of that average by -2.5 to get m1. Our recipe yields -0.08 mag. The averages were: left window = 9.31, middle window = 10.3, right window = 9.62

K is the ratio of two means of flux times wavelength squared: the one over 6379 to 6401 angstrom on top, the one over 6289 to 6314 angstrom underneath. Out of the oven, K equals 1.2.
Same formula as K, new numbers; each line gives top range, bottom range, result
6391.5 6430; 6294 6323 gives 1.07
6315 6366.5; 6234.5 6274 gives 0.97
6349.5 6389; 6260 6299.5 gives 1.06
